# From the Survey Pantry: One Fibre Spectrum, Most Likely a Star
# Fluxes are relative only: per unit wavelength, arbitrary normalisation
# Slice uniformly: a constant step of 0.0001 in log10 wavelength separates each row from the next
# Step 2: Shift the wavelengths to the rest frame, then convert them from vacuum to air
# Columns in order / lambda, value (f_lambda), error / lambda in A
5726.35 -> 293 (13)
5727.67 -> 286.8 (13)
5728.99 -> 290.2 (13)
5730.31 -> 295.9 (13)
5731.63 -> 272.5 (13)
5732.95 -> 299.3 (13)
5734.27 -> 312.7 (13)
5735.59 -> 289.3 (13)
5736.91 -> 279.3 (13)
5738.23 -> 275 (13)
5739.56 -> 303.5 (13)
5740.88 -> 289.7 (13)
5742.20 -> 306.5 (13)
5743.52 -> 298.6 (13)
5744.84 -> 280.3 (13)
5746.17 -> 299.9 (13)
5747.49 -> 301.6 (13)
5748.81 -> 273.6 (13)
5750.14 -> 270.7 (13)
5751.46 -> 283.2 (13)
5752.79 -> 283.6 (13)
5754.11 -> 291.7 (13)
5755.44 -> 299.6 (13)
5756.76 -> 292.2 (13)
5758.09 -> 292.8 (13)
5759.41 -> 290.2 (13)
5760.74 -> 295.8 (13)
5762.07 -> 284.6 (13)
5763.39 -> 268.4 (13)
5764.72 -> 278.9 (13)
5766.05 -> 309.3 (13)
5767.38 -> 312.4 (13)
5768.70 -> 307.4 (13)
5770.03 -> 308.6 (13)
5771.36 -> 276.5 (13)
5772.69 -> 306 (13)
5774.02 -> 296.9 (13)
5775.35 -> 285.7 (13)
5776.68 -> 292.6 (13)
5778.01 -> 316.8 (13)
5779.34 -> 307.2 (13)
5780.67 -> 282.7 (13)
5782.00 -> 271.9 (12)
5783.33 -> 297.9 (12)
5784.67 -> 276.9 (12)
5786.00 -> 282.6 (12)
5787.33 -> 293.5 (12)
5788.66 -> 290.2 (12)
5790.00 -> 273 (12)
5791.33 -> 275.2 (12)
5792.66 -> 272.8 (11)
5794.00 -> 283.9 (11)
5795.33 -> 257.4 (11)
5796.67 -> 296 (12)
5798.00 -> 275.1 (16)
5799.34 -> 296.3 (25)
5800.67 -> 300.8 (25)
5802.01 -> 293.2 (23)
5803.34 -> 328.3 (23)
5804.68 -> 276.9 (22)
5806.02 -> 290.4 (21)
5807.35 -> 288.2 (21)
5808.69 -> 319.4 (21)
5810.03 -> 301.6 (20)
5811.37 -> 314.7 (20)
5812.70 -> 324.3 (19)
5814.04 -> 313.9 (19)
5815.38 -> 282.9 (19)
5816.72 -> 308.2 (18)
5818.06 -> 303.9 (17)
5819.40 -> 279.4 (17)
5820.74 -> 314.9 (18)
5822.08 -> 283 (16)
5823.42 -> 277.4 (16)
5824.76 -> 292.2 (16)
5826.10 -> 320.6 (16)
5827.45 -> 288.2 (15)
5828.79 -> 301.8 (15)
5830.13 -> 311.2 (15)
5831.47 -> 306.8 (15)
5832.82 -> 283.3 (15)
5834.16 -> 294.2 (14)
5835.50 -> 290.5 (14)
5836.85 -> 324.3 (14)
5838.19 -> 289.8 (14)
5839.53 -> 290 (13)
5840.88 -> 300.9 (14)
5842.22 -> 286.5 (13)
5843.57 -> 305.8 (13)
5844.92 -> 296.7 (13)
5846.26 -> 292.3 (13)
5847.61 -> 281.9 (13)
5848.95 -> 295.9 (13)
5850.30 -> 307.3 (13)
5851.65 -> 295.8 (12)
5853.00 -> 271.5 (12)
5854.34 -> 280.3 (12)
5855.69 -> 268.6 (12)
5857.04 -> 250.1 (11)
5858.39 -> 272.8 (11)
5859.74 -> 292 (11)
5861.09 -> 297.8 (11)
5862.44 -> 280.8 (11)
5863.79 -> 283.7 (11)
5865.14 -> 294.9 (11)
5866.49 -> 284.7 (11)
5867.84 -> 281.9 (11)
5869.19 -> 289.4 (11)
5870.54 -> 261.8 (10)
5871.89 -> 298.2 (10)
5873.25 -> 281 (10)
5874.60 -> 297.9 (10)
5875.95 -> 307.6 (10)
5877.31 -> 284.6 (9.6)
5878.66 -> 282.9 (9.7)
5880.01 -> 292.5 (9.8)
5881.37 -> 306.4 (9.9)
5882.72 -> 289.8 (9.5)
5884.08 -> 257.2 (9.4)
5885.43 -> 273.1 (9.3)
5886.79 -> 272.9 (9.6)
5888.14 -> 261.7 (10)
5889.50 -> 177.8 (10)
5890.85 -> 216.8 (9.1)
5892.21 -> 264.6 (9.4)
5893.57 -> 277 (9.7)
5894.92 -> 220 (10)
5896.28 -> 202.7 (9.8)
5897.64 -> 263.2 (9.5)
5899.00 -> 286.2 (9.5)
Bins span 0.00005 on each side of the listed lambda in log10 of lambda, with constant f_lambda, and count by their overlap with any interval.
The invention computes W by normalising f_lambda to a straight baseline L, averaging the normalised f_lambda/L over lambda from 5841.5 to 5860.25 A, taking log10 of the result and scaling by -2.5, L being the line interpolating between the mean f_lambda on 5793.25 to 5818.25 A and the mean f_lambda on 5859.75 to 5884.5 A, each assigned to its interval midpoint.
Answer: 0.02 mag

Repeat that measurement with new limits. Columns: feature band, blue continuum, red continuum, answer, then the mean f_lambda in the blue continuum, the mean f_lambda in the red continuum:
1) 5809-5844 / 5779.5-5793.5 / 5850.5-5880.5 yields -0.06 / 283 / 284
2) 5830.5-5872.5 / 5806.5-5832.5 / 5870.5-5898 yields -0.02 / 301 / 266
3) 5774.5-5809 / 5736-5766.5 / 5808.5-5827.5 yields 0.03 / 289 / 302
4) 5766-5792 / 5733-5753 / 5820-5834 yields 0.00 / 290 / 298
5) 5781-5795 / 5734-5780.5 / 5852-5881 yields 0.03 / 293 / 284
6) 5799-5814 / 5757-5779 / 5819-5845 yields -0.03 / 295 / 297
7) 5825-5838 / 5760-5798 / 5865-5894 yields -0.07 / 289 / 275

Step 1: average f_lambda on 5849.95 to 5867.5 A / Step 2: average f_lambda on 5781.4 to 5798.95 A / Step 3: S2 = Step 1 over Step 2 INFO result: 1.01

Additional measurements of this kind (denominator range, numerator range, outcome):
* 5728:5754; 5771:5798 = 0.99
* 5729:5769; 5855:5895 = 0.94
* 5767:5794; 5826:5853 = 1.02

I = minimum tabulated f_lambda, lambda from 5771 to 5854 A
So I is 257.4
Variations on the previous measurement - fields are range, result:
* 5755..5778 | 268.4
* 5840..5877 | 250.1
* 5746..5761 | 270.7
